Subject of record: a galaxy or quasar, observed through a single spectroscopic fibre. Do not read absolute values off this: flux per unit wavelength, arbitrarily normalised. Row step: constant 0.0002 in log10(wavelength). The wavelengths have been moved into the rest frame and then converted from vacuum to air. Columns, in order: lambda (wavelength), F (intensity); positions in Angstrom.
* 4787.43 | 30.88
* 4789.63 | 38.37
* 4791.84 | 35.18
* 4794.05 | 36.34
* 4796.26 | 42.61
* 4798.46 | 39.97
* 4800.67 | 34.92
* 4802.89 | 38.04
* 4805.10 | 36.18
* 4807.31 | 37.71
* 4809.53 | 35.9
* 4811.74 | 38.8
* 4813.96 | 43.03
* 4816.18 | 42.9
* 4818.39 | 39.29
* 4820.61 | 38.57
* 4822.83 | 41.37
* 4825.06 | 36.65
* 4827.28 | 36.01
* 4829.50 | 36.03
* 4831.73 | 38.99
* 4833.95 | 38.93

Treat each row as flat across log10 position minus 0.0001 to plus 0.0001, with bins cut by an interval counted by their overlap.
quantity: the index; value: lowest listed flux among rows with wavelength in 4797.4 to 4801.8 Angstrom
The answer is 34.92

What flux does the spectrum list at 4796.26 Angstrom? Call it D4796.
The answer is 42.61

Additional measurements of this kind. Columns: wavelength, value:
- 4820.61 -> 38.57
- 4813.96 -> 43.03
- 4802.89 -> 38.04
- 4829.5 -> 36.03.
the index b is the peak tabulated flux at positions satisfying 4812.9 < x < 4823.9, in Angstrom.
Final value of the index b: 43.03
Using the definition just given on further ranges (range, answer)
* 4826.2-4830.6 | 36.03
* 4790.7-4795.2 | 36.34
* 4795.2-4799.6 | 42.61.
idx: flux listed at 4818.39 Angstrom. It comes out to 39.29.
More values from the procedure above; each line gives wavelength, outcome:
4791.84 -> 35.18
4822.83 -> 41.37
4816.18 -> 42.9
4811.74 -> 38.8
